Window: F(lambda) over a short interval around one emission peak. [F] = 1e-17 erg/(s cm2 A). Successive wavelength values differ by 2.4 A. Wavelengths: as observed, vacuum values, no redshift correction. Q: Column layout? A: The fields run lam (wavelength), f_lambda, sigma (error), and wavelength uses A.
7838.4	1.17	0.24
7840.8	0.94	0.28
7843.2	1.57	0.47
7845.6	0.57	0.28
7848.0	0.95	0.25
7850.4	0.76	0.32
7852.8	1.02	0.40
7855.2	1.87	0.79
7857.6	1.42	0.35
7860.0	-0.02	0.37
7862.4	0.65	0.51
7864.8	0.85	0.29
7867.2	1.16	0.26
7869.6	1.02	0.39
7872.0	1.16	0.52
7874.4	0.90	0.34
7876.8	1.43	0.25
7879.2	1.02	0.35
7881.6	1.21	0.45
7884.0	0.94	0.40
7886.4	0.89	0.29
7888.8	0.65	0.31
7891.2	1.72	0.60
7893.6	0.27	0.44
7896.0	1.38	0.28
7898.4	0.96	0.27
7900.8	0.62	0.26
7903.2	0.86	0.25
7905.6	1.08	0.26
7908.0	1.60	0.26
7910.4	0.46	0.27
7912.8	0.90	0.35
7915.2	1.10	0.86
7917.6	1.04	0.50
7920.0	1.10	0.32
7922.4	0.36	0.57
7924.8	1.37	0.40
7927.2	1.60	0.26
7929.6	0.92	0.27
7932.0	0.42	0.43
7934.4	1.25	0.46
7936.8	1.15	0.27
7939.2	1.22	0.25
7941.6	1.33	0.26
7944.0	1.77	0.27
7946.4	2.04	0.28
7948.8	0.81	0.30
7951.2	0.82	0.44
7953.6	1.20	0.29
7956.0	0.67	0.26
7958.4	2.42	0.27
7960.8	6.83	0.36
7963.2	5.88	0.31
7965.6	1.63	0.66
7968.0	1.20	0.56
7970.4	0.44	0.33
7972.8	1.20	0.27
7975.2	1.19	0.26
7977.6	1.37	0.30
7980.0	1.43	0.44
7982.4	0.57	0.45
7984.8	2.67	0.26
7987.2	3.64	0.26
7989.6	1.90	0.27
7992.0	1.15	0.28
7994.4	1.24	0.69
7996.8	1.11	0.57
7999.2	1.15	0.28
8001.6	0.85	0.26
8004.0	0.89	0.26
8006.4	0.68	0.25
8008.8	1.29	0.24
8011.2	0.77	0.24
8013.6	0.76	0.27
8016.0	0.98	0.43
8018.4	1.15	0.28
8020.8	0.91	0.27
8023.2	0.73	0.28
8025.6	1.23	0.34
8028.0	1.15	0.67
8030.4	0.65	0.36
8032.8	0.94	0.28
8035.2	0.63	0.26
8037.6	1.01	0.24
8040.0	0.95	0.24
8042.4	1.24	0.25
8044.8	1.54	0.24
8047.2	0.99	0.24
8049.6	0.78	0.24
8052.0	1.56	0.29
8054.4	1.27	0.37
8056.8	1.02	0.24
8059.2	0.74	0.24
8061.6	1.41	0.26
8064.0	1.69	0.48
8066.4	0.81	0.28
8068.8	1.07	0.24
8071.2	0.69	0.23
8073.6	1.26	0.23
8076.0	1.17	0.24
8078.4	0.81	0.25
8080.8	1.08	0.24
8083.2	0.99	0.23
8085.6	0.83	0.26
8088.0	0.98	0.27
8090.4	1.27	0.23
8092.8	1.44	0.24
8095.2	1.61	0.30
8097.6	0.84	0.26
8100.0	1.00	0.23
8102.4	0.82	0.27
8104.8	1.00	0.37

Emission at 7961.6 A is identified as H-alpha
